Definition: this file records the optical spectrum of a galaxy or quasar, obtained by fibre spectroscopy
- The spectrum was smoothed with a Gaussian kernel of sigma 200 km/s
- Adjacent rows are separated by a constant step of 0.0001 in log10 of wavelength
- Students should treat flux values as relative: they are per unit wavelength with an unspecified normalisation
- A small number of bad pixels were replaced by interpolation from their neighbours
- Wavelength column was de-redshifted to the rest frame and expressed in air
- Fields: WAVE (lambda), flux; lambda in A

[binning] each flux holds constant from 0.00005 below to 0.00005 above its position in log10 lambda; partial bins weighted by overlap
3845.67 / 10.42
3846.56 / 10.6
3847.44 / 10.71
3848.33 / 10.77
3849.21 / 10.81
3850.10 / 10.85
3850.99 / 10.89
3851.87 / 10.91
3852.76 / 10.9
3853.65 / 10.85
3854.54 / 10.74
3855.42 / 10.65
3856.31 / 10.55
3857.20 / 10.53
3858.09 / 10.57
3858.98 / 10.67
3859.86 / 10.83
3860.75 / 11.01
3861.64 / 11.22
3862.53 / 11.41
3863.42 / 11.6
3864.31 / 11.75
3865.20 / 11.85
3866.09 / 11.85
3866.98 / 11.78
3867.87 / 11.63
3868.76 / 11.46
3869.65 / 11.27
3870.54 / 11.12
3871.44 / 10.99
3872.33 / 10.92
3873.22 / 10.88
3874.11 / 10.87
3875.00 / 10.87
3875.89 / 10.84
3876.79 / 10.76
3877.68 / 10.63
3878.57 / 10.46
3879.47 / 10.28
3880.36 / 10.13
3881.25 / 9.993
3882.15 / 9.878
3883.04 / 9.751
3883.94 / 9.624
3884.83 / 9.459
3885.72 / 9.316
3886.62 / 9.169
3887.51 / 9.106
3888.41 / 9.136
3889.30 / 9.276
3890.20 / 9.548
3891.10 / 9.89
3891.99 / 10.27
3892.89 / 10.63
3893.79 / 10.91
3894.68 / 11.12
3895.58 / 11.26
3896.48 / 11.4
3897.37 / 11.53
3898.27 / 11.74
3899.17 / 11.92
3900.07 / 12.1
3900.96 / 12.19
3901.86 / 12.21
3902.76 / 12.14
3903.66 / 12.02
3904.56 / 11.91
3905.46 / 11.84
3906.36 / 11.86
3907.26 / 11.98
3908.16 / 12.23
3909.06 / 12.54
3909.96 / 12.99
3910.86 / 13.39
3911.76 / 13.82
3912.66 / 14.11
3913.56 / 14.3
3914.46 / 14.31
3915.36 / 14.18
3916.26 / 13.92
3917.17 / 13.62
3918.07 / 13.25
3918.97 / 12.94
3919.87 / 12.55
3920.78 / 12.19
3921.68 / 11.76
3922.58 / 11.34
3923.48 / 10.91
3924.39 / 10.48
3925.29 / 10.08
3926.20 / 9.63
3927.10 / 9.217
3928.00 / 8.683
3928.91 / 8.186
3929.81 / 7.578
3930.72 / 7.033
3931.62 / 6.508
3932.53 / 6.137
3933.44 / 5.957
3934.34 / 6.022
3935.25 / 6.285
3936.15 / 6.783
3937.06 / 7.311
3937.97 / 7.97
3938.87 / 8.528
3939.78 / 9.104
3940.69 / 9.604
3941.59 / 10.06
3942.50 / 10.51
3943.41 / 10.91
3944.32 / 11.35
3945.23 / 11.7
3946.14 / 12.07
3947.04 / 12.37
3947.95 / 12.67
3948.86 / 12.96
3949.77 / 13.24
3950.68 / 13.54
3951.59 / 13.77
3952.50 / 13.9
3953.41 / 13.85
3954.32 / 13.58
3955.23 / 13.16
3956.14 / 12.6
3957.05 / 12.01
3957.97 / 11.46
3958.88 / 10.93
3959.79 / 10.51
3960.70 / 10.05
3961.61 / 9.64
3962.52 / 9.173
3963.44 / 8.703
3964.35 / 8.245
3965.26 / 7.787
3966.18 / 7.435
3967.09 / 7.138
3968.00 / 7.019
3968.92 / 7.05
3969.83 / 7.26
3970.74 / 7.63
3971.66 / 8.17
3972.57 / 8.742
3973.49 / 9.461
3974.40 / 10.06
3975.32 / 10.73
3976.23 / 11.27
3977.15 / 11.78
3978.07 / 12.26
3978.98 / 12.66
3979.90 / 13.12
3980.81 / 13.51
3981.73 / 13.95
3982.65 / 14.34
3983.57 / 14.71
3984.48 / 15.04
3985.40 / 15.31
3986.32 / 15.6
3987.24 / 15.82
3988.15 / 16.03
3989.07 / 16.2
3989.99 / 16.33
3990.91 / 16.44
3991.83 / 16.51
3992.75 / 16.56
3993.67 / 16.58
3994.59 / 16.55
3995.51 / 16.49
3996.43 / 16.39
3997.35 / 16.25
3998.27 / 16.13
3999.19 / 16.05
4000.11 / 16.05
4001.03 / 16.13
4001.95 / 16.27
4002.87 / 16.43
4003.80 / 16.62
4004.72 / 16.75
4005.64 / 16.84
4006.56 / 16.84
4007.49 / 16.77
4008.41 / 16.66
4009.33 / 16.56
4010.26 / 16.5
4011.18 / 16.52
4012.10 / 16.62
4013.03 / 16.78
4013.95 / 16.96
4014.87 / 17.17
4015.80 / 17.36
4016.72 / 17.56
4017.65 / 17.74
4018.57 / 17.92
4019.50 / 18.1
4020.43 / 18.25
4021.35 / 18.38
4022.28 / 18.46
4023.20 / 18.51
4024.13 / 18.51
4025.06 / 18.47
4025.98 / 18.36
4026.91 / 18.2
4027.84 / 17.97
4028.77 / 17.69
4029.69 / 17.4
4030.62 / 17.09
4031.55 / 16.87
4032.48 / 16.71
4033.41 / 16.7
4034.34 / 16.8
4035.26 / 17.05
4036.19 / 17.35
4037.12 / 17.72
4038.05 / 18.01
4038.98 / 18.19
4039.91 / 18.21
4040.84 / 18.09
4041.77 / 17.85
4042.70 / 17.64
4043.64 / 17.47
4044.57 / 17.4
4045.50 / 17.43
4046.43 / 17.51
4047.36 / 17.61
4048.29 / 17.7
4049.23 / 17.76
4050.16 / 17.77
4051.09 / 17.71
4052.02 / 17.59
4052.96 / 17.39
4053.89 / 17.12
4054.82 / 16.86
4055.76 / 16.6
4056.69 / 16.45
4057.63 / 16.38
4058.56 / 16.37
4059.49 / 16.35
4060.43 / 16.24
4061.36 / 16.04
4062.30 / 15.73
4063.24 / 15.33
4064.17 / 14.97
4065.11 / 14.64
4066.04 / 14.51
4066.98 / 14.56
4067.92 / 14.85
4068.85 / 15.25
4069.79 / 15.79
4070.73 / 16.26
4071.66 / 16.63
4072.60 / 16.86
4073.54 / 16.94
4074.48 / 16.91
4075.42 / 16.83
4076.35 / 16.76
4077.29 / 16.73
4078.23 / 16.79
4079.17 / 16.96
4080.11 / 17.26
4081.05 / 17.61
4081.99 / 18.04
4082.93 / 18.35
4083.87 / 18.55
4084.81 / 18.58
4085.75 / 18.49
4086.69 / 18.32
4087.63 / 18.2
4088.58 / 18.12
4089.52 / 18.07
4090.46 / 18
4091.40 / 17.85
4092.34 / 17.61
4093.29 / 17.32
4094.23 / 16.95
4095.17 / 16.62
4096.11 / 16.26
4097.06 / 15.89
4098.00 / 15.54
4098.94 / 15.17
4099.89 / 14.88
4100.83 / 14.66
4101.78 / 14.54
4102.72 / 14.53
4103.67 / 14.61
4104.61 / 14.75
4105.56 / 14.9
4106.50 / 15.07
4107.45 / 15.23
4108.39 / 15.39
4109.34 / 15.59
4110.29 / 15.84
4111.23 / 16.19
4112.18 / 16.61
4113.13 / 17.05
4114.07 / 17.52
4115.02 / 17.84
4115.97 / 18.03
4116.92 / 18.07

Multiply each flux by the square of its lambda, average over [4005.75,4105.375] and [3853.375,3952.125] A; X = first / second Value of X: 1.69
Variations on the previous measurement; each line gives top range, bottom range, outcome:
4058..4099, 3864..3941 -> 1.71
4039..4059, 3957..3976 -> 2.02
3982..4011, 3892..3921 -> 1.36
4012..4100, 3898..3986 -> 1.65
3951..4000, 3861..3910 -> 1.19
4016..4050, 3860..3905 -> 1.76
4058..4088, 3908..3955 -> 1.62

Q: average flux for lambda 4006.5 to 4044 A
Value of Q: 17.5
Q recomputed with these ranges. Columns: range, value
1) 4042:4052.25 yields 17.6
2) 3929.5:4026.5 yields 13.1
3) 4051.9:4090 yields 16.7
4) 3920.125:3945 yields 8.94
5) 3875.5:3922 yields 11.5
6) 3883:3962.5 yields 11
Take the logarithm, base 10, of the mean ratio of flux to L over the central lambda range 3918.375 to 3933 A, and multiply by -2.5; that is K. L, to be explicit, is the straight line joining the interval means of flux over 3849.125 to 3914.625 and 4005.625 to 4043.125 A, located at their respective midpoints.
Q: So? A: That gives 0.32 mag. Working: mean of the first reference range 11.2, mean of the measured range 9.73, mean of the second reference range 17.5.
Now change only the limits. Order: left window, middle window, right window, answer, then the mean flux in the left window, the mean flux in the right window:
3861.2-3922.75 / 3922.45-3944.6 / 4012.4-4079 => 0.45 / 11.5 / 17.1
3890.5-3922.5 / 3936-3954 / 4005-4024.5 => 0.25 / 12.3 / 17.4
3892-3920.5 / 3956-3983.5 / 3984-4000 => 0.43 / 12.4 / 16.1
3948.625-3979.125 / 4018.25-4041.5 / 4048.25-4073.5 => -0.23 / 10.5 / 16.3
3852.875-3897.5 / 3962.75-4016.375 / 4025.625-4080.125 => 0.06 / 10.6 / 16.9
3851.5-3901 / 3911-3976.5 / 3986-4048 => 0.30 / 10.7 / 17.1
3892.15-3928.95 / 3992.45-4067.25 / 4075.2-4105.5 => -0.13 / 12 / 16.8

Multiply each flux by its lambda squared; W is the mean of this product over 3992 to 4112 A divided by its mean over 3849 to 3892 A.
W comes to 1.74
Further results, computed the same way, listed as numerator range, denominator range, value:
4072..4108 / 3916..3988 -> 1.67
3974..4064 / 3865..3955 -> 1.60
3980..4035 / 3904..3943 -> 1.65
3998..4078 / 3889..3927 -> 1.52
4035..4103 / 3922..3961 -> 1.75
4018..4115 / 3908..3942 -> 1.75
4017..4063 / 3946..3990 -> 1.55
